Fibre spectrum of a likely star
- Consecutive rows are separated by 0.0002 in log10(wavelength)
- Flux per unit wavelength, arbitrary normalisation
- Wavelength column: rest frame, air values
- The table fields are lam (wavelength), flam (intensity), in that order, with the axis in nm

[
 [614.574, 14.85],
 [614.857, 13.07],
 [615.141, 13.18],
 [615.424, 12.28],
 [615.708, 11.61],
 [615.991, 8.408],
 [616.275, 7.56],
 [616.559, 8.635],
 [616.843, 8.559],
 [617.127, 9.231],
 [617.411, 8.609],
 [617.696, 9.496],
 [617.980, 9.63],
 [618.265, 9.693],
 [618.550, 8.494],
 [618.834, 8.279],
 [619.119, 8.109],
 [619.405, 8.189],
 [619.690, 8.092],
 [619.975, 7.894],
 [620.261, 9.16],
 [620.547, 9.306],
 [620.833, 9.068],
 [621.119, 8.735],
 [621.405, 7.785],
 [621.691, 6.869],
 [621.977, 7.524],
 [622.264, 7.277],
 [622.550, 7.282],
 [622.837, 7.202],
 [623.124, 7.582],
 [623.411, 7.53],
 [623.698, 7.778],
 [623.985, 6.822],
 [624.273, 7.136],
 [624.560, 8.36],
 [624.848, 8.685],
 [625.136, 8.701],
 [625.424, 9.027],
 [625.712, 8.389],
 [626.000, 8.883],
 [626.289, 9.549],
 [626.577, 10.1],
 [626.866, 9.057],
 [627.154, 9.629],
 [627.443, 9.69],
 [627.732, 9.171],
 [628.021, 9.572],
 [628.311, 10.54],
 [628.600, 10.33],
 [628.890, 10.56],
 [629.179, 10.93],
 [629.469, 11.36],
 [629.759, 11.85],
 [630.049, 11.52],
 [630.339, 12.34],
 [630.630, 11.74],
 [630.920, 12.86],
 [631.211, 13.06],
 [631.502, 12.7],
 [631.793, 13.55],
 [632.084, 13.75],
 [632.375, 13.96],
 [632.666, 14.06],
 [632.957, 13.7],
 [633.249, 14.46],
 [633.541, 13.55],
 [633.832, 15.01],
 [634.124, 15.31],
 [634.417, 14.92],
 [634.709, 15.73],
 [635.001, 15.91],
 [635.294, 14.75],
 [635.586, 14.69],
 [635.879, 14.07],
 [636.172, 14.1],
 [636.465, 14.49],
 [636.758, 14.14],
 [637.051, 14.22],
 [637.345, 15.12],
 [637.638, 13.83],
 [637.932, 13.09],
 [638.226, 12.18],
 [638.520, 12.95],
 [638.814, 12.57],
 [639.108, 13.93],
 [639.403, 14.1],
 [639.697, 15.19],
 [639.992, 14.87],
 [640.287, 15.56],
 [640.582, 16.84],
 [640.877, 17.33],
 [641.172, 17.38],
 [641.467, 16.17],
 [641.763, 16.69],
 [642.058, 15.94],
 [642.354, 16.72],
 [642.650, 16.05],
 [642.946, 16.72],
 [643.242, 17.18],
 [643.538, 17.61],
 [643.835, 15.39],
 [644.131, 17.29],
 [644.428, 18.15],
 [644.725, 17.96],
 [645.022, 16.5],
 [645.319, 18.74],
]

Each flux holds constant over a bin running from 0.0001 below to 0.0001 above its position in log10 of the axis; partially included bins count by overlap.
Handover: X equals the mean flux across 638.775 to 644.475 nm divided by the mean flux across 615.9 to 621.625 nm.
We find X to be 1.87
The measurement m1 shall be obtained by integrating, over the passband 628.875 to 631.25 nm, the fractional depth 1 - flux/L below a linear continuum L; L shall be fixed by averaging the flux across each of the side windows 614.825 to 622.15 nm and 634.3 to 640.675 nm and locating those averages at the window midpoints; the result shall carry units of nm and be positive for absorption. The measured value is 0.10 nm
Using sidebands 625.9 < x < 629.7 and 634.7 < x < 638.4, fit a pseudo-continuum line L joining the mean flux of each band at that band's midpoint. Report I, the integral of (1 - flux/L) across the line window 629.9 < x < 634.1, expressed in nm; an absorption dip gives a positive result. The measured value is -0.45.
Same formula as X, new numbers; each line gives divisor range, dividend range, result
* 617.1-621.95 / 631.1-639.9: 1.64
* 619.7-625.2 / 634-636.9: 1.87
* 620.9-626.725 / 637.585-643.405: 1.89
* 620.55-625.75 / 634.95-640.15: 1.78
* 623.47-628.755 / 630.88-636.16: 1.59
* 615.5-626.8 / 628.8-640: 1.61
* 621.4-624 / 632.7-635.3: 2.01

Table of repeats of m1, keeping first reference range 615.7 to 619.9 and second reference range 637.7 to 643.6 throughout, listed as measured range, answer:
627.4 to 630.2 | 0.32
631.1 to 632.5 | -0.06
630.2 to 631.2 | 0.01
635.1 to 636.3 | -0.04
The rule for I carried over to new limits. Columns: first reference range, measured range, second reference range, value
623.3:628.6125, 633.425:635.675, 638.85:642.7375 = -0.37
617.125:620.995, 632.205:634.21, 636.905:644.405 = -0.17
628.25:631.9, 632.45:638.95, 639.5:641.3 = -0.06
